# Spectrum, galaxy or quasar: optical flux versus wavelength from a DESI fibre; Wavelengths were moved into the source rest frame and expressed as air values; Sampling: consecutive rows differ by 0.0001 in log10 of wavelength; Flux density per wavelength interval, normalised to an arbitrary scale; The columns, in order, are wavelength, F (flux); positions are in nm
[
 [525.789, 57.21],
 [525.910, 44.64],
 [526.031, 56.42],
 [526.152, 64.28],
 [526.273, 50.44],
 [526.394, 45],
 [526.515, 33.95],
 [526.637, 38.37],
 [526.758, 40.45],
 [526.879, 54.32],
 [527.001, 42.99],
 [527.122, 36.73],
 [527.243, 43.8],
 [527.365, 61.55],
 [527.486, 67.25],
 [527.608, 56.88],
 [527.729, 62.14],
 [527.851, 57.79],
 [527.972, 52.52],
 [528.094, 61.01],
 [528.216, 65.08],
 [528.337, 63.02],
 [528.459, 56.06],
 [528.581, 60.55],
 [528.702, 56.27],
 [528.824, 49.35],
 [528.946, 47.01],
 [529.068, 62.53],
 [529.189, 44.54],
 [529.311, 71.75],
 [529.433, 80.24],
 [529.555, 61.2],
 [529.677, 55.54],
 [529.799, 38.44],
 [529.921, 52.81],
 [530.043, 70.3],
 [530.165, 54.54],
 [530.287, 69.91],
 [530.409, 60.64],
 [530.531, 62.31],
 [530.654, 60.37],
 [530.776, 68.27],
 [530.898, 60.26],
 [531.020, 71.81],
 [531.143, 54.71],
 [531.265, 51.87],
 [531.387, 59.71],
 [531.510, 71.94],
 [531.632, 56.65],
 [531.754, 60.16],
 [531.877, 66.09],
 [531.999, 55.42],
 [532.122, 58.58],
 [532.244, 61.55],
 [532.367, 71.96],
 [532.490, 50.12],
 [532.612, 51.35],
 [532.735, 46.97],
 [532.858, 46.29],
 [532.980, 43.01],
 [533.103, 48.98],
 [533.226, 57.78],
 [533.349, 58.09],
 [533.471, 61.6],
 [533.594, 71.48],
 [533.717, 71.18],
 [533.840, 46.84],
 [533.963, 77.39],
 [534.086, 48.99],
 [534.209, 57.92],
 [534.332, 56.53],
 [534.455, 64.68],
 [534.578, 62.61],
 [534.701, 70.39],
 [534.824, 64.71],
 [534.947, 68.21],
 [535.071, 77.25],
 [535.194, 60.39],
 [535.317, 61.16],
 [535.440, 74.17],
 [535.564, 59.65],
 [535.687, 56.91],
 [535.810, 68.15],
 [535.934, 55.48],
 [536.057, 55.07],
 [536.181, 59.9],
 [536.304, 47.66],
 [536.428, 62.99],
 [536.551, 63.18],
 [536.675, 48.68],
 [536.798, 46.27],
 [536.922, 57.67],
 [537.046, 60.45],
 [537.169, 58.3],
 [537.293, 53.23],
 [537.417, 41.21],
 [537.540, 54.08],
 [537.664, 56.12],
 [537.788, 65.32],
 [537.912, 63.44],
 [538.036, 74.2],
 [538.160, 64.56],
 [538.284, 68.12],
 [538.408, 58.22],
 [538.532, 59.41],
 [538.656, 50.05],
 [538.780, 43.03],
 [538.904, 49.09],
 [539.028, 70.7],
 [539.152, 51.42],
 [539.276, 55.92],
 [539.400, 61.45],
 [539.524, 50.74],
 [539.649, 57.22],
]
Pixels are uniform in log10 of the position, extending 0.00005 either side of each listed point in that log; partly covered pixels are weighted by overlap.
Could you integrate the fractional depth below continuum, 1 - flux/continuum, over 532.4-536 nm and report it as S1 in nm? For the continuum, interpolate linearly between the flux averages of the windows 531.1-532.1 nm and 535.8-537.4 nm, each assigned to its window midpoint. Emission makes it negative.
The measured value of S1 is -0.15 nm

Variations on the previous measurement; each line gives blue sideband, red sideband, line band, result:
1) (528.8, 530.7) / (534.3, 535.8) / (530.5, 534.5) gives 0.19 nm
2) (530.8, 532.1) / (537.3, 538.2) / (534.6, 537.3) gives -0.04 nm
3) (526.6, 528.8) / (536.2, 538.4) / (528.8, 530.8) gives -0.15 nm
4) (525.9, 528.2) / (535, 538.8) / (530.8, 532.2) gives -0.15 nm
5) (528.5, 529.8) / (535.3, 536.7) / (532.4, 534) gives 0.07 nm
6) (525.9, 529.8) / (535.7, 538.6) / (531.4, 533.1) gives -0.02 nm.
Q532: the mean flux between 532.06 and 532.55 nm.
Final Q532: 60.5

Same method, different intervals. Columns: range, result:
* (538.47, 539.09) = 54.5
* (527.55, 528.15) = 58.1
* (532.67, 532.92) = 46.7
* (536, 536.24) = 57.4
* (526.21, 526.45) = 48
